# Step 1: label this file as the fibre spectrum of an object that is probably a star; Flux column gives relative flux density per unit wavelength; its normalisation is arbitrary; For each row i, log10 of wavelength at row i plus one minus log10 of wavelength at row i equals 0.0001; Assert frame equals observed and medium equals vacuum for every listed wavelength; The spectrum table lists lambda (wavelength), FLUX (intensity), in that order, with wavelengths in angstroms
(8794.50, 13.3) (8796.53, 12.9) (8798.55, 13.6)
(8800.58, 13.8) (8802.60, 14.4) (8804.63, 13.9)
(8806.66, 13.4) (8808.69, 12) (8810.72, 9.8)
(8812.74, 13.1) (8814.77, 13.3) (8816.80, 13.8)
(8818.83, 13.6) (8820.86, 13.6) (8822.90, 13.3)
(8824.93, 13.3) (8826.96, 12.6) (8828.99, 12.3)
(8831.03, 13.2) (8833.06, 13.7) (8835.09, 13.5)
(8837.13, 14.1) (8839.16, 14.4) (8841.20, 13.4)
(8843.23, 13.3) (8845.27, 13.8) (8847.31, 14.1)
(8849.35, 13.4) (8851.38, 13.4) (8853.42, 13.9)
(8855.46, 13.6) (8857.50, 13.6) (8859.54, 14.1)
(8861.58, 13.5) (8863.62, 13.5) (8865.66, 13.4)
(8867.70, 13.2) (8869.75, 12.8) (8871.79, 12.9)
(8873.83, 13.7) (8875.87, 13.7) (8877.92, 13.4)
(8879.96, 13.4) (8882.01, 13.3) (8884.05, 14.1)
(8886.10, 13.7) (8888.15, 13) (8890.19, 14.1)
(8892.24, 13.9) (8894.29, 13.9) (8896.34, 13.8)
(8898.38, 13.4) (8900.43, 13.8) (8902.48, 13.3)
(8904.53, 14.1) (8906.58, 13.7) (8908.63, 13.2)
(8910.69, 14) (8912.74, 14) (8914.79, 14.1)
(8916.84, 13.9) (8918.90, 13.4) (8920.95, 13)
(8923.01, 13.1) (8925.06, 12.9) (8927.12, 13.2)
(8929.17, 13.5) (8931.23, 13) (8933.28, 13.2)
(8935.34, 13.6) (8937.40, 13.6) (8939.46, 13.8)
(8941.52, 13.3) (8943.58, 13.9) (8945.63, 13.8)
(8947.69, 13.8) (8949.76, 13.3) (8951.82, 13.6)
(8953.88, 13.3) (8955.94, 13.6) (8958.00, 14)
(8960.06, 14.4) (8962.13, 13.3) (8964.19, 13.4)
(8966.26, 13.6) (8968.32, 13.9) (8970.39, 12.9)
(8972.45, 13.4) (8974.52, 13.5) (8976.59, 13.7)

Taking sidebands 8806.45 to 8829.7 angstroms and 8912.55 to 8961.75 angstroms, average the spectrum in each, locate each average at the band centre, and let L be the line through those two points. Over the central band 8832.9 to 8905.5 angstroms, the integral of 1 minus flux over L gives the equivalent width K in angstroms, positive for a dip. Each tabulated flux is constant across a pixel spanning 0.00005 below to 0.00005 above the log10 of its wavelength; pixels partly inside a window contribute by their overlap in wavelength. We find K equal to -2.6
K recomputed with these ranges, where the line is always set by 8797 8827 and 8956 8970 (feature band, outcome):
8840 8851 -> -0.2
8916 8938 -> 0.5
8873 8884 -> -0.1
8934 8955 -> 0.1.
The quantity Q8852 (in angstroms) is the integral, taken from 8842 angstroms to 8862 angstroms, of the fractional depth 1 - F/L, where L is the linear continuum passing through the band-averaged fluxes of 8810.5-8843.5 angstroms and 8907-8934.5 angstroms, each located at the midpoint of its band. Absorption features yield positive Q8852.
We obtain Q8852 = -0.53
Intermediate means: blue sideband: 13.3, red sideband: 13.4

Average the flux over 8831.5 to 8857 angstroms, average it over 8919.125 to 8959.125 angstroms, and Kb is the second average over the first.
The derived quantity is 1.0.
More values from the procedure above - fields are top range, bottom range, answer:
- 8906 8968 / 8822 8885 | 1.01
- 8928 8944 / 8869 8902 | 0.99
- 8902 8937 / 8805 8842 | 1.03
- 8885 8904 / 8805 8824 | 1.06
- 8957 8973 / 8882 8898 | 0.99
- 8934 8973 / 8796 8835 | 1.03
